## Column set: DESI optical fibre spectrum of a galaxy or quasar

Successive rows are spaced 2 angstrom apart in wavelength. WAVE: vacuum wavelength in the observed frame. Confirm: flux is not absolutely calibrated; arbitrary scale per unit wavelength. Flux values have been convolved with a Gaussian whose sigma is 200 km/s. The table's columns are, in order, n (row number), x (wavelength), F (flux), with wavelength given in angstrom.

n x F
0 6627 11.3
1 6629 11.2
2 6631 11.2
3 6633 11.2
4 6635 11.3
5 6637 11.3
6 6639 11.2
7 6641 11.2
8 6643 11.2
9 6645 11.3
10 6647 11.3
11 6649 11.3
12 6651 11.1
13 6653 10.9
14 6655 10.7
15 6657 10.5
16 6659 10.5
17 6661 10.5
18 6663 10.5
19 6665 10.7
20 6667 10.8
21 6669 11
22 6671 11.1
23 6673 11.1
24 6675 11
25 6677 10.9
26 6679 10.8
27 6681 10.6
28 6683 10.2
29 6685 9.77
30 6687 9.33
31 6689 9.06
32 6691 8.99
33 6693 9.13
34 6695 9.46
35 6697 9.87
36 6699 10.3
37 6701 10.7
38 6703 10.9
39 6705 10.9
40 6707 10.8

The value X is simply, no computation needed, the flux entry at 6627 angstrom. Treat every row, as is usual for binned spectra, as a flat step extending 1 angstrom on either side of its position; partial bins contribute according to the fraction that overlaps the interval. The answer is 11.3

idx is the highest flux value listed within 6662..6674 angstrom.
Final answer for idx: 11.1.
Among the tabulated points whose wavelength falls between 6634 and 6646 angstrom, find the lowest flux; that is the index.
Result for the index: 11.2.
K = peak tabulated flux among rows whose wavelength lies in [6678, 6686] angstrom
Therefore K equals 10.8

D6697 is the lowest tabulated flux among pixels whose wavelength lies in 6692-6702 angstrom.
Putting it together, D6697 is 9.13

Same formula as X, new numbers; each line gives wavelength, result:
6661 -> 10.5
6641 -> 11.2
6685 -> 9.77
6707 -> 10.8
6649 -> 11.3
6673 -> 11.1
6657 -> 10.5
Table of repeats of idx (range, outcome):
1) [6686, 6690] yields 9.33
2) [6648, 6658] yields 11.3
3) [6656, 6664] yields 10.5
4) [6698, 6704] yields 10.9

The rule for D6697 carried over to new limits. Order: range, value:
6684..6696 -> 8.99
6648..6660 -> 10.5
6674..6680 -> 10.8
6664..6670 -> 10.7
